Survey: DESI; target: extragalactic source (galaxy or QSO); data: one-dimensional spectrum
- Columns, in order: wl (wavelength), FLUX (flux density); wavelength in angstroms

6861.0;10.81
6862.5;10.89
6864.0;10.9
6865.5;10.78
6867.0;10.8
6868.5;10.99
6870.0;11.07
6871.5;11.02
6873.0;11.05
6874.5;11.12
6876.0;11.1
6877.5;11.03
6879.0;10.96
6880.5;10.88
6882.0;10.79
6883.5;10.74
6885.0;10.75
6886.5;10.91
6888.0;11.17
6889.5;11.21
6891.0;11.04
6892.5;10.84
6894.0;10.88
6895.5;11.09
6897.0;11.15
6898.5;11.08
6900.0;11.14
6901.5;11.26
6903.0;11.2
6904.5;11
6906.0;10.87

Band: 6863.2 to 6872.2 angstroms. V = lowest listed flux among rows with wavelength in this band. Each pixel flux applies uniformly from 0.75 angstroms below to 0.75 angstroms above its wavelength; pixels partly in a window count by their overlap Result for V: 10.78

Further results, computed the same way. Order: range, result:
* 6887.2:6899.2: 10.84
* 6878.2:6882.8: 10.79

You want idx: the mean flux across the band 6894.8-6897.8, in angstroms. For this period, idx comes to 11.1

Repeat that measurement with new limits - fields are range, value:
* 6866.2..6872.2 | 11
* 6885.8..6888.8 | 11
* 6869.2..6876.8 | 11.1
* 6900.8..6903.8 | 11.2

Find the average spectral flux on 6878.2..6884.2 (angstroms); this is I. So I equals 10.8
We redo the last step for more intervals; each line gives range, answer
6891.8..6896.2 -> 10.9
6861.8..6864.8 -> 10.9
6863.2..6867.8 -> 10.8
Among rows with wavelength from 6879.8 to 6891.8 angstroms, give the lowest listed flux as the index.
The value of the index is 10.74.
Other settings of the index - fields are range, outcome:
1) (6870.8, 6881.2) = 10.88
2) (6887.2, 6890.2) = 11.17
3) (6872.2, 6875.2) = 11.05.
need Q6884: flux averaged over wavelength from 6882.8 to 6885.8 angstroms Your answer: 10.7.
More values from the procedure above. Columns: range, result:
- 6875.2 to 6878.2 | 11.1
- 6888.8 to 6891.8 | 11.1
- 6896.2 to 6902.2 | 11.2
